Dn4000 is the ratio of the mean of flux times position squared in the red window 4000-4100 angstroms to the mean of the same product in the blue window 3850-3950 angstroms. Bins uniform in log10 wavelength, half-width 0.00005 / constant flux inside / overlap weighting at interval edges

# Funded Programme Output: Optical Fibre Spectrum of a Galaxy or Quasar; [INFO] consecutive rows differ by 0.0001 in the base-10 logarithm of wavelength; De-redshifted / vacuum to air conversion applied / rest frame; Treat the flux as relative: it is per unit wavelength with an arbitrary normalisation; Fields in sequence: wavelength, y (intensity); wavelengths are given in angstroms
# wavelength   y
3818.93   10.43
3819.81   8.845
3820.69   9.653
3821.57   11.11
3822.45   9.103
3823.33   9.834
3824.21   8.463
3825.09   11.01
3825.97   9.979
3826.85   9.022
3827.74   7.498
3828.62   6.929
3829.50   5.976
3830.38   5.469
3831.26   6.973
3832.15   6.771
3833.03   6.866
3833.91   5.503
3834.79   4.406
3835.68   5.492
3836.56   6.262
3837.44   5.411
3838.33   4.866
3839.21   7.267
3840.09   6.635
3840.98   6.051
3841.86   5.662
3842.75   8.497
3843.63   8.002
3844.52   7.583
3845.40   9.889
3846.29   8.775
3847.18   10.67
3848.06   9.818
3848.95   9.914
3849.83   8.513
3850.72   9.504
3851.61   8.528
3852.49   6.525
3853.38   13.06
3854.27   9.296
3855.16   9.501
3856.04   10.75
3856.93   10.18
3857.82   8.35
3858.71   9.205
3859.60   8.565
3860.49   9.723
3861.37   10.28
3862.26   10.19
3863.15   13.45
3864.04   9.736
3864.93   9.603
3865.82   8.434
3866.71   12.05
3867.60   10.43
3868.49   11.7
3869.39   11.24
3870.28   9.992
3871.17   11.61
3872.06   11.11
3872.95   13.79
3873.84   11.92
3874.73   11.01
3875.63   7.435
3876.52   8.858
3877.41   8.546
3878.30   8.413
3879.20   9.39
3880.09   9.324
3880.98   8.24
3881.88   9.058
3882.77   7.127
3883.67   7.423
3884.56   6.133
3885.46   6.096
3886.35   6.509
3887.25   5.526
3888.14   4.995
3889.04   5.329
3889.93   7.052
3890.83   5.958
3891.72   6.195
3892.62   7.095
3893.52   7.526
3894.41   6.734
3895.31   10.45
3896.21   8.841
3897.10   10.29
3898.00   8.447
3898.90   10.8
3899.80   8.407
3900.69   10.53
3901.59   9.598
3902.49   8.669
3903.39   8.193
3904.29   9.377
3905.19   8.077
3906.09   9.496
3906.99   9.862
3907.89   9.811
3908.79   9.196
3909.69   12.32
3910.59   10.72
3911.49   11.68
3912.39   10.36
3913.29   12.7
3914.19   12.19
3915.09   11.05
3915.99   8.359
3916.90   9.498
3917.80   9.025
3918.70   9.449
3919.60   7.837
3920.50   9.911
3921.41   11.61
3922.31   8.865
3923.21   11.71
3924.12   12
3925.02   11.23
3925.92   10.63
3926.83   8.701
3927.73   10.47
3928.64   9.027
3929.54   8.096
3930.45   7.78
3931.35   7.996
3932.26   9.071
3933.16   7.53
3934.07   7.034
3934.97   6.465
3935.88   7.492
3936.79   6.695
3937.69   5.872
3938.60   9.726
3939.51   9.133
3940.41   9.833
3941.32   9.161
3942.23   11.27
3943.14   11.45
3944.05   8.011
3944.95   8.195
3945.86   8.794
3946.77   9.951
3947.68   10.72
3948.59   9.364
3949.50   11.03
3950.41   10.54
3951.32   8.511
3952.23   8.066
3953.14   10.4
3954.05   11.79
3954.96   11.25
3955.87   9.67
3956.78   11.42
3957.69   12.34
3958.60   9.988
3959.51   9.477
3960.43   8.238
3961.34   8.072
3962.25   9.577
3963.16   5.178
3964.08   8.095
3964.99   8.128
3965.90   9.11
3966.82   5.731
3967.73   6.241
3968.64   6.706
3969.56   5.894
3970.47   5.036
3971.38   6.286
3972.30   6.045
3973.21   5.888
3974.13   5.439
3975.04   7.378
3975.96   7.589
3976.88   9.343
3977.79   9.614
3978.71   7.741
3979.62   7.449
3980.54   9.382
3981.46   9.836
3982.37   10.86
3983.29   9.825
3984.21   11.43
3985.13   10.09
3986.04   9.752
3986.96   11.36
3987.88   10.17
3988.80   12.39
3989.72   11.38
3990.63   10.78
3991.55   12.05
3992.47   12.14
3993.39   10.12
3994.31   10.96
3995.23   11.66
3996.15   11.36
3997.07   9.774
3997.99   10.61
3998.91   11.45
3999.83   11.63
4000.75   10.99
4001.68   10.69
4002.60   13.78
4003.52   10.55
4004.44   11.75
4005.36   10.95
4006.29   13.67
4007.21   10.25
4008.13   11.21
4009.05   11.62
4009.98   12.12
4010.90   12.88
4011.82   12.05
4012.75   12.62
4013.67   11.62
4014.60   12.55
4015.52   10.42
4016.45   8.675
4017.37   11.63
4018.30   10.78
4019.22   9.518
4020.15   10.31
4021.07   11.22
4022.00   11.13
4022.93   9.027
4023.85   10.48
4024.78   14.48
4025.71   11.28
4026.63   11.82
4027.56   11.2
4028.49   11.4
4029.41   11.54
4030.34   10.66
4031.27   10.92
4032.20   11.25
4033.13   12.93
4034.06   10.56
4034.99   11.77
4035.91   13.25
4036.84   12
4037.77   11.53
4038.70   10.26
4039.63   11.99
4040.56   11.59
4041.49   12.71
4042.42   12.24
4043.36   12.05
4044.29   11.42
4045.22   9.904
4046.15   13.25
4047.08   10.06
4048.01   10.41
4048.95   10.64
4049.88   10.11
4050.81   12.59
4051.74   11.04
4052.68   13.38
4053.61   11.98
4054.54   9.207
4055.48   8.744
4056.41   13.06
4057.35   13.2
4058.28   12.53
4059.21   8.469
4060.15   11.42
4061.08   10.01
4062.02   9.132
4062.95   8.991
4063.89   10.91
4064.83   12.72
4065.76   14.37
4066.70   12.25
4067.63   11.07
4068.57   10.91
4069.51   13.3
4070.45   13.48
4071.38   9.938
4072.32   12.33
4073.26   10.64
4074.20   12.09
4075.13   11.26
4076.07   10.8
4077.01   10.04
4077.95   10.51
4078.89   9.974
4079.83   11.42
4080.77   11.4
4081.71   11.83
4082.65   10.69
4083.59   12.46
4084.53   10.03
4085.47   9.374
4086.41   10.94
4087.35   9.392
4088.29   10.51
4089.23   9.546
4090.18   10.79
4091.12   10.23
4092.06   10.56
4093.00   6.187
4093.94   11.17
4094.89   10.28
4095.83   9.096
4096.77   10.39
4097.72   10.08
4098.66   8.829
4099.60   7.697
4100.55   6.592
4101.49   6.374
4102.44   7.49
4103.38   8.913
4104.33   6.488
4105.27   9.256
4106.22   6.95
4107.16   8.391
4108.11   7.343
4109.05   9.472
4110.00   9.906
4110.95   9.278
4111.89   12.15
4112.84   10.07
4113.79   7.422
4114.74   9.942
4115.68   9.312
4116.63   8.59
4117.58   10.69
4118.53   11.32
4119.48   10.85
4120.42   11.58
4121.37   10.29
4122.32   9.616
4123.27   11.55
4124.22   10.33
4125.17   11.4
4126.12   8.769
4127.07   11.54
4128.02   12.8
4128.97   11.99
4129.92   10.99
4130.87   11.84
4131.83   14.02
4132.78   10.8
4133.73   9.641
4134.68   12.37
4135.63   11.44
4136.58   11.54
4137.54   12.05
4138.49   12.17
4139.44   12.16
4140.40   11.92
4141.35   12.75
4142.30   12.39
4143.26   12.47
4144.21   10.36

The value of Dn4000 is 1.29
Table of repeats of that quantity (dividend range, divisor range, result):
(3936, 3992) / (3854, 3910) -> 1.04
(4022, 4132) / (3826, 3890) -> 1.40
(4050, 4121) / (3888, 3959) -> 1.19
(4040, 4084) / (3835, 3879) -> 1.36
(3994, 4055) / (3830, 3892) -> 1.46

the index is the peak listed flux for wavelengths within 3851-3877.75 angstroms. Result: 13.79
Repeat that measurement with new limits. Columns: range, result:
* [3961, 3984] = 10.86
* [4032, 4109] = 14.37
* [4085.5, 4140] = 14.02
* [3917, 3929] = 12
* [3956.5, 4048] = 14.48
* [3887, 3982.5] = 12.7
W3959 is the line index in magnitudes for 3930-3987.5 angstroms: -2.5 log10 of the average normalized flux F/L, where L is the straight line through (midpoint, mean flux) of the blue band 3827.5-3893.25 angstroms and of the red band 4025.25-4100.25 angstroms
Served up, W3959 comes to 0.11 mag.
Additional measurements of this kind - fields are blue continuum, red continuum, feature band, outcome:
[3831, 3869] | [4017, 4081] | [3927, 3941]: 0.191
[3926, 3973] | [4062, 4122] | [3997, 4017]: -0.237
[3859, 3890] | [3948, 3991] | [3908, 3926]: -0.160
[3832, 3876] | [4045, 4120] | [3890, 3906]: 0.091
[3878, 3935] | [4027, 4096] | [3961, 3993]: 0.151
